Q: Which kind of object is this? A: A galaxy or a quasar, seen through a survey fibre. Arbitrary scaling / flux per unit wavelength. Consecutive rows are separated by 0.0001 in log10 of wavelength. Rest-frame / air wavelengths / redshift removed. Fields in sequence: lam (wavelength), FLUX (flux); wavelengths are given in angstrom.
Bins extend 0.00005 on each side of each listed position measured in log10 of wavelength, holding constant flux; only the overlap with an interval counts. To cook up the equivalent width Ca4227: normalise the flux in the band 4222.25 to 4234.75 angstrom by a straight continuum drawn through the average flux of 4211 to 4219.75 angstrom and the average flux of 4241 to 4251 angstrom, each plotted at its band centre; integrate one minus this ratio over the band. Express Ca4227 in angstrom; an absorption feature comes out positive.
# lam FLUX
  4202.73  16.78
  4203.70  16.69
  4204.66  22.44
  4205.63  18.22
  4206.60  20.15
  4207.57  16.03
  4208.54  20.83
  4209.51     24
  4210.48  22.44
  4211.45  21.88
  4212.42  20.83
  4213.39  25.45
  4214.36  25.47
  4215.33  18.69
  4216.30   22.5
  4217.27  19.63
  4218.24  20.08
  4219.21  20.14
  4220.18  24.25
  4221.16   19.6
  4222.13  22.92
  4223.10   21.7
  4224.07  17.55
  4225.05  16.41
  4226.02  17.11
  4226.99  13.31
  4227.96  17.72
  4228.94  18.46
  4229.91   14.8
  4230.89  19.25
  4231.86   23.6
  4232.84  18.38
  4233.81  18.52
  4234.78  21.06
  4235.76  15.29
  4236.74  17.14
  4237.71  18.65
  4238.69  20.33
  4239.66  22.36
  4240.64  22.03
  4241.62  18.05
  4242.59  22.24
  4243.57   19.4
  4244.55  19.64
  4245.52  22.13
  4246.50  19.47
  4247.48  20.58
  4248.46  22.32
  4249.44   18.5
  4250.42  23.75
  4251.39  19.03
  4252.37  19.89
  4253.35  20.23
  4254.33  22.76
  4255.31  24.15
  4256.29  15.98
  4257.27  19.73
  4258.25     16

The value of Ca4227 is 1.7 angstrom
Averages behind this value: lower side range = 21.7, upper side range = 20.6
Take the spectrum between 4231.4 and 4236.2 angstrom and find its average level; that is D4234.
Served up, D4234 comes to 19.4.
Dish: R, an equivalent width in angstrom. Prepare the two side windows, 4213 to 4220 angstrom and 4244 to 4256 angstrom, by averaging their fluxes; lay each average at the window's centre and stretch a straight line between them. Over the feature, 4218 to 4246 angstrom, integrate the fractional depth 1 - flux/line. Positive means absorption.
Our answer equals 2.6 angstrom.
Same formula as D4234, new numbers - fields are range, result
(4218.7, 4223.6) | 21.7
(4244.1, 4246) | 21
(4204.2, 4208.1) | 19.2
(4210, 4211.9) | 22.2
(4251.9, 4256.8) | 20.6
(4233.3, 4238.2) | 18.1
